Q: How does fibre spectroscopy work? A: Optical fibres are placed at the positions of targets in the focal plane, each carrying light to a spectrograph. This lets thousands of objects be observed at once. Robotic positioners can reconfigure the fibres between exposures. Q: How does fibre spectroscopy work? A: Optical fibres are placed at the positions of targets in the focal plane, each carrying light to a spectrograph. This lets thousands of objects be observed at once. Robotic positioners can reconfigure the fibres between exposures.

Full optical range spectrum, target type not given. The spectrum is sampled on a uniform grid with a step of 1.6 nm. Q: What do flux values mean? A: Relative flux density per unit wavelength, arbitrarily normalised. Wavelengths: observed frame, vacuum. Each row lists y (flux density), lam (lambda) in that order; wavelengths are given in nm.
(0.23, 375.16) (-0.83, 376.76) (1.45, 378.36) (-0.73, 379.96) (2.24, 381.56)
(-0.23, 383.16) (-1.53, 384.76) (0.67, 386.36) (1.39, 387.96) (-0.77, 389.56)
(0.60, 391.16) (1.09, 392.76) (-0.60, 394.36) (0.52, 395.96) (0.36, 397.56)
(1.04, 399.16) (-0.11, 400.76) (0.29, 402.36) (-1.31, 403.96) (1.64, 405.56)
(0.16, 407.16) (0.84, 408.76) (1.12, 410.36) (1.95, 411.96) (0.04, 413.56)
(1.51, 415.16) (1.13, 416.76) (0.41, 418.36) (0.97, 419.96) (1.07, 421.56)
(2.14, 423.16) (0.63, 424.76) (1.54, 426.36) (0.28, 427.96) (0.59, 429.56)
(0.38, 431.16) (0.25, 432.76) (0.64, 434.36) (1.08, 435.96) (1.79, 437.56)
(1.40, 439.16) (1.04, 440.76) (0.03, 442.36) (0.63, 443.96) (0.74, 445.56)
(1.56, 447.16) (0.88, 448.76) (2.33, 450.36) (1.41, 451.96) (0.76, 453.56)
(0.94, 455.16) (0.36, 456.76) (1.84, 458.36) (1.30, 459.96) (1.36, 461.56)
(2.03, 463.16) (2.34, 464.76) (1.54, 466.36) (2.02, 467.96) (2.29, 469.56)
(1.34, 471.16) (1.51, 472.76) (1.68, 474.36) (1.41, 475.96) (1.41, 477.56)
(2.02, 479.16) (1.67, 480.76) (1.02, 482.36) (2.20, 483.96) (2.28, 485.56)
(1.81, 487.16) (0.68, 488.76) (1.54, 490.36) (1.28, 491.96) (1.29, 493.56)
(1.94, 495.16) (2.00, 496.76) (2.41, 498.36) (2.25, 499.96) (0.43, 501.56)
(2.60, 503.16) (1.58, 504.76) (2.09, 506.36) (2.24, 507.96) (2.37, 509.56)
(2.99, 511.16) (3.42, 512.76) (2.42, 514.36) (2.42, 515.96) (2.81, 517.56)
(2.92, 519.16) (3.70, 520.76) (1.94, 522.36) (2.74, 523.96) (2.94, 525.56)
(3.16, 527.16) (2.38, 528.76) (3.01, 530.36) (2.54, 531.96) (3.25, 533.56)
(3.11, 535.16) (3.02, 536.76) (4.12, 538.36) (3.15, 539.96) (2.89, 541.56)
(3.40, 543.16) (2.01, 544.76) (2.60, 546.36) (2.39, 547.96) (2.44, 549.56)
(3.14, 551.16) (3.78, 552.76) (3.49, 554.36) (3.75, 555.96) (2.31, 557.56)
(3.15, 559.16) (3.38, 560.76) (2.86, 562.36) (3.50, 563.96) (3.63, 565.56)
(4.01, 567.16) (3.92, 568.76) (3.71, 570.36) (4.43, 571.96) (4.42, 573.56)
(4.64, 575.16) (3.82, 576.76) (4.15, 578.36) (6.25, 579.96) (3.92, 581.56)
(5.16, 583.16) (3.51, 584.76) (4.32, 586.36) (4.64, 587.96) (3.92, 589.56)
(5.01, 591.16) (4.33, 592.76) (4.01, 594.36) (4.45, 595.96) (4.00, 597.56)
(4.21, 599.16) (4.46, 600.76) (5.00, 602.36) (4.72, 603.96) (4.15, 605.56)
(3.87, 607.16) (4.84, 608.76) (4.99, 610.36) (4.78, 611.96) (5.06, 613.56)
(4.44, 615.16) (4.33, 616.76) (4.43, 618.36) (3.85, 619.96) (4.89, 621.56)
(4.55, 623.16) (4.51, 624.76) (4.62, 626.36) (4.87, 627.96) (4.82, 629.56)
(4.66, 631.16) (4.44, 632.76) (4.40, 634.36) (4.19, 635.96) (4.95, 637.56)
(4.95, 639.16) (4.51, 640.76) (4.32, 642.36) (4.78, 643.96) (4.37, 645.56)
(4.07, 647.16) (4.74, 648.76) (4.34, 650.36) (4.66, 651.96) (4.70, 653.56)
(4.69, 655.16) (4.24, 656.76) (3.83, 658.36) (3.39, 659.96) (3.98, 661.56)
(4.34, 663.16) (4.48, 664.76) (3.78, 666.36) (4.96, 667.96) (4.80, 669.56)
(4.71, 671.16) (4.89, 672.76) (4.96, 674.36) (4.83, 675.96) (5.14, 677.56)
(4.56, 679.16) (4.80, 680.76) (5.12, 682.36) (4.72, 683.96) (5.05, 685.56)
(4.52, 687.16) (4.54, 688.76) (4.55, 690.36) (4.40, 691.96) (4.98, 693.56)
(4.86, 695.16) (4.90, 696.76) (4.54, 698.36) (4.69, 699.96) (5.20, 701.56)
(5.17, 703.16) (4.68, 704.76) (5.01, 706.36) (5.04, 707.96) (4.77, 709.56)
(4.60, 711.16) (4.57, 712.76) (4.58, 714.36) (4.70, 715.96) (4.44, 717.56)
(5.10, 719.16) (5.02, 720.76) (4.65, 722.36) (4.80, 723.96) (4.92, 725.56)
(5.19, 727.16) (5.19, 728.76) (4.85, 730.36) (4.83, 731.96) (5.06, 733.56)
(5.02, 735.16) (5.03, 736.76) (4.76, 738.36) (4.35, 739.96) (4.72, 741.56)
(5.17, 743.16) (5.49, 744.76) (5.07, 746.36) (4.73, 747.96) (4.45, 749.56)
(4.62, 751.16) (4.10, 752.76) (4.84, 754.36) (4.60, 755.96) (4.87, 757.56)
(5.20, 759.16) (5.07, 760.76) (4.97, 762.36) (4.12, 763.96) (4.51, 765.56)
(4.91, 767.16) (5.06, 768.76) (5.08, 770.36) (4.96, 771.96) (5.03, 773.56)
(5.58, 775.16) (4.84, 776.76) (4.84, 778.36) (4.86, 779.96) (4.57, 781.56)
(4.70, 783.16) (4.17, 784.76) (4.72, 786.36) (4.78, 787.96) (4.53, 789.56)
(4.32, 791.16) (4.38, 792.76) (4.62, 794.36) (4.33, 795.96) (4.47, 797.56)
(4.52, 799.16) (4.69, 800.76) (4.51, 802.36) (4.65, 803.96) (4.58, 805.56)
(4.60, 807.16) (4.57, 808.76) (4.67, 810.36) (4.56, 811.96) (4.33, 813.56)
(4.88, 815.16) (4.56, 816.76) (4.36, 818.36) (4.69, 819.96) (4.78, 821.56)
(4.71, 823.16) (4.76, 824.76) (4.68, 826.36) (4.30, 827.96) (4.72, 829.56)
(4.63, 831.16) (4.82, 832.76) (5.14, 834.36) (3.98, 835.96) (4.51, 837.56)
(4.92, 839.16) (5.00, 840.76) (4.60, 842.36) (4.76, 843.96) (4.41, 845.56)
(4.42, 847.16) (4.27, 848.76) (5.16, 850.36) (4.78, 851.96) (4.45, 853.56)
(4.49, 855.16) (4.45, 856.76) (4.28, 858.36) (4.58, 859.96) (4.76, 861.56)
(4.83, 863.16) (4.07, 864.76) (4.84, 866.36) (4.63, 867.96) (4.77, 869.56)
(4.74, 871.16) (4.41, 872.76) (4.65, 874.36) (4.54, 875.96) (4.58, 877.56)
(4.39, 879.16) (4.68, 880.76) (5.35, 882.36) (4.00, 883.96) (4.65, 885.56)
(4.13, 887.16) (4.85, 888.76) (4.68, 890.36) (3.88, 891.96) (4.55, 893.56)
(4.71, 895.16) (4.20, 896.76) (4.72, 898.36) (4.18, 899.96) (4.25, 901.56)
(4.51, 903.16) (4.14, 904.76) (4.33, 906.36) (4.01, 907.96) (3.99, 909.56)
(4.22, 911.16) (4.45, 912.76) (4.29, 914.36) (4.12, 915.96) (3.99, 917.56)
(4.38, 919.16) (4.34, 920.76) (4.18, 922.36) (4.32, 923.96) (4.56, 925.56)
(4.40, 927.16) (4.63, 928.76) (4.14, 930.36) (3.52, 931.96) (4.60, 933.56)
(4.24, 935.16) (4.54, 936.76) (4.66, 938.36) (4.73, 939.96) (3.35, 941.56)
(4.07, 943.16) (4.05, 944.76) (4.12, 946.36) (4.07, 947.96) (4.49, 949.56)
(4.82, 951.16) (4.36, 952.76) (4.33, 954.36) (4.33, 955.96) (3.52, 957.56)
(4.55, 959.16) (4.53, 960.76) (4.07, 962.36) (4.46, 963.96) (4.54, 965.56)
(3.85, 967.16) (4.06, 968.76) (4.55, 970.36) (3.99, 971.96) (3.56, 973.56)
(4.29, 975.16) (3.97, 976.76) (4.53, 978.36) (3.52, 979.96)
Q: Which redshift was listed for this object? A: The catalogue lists 0.27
